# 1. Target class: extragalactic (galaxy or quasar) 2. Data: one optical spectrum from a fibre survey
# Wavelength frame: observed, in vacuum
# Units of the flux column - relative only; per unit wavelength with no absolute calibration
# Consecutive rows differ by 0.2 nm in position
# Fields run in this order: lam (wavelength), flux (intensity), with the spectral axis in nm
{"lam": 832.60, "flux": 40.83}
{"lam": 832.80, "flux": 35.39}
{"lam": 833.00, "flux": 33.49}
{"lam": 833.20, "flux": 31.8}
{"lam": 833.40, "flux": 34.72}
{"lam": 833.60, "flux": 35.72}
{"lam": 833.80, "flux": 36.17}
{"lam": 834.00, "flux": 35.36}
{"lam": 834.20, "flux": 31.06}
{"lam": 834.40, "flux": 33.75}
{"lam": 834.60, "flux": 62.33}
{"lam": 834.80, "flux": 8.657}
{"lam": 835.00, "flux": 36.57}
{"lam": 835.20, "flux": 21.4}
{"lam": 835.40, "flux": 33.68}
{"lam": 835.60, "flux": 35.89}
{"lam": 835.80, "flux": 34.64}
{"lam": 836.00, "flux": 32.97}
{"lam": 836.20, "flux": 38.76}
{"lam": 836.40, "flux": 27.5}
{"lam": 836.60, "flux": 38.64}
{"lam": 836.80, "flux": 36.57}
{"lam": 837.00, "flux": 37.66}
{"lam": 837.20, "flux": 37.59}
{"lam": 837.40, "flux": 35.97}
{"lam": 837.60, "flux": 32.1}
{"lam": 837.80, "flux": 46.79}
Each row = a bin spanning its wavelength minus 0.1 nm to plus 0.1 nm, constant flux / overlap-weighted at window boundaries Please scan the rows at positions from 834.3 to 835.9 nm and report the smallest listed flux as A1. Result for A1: 8.657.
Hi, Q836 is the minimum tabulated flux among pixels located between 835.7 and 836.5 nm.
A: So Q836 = 27.5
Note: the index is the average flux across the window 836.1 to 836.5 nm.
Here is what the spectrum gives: 33.1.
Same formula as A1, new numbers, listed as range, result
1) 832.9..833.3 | 31.8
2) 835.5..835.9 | 34.64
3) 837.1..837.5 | 35.97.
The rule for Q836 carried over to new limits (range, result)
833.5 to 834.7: 31.06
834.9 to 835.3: 21.4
